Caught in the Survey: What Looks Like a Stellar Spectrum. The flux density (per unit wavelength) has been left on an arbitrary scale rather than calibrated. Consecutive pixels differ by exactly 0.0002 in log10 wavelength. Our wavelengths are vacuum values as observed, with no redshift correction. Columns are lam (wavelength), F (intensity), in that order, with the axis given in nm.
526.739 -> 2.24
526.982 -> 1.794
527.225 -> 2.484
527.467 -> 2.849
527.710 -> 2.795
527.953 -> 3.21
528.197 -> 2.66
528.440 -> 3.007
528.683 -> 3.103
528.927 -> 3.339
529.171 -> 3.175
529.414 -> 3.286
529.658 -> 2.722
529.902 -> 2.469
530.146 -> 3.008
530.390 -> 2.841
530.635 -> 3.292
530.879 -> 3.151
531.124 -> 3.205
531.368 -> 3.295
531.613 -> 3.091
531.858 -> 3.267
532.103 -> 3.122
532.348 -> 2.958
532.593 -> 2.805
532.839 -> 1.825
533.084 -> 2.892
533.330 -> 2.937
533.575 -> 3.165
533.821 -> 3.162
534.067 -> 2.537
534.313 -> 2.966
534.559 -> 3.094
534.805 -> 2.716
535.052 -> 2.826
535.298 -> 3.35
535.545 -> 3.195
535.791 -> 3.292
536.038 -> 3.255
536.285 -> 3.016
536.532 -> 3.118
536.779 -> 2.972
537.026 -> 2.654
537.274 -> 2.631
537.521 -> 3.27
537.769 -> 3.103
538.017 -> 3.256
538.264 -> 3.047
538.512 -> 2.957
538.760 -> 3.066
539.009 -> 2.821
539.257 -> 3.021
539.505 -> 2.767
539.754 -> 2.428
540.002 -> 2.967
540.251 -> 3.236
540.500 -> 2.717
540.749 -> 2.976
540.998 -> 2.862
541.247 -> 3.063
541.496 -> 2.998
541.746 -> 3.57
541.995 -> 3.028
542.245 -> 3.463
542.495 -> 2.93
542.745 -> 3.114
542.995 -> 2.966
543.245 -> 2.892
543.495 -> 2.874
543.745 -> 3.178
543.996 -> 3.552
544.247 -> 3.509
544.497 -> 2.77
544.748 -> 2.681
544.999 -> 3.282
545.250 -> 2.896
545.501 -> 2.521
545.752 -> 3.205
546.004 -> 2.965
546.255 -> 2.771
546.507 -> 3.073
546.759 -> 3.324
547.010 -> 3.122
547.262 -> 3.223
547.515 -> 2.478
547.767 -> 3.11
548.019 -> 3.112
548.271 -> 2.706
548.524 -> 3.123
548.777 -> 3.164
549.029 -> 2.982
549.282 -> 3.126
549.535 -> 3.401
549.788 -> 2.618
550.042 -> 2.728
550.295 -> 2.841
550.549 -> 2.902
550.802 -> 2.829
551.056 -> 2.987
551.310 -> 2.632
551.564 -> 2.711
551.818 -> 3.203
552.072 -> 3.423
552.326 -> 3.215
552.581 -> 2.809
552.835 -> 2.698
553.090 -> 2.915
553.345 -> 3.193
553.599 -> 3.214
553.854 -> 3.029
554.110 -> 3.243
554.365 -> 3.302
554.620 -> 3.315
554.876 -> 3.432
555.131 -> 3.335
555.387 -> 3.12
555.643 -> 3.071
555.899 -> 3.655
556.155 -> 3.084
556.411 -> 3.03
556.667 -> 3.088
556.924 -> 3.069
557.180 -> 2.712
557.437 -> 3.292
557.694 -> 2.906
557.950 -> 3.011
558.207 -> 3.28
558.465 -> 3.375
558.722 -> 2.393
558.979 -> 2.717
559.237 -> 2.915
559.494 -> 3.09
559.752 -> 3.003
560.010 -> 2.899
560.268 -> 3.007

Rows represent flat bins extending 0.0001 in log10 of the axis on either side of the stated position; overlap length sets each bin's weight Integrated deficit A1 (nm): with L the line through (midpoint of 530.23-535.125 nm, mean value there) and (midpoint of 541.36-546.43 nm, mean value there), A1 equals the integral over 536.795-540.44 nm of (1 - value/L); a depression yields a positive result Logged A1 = 0.08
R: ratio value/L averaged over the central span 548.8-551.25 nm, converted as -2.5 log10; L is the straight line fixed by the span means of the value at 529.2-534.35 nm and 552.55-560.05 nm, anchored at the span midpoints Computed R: 0.04 mag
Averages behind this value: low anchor 2.96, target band 2.94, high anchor 3.08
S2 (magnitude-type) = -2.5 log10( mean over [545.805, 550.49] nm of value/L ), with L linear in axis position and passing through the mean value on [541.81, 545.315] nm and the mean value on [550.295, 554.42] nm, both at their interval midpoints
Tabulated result 0.02 mag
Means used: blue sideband 3.09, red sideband 3.01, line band 2.99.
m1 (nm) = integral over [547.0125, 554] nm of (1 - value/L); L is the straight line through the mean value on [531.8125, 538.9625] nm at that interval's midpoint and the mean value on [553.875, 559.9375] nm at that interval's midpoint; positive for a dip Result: 0.19 nm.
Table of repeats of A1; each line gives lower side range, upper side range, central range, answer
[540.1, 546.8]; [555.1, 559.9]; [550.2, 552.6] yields 0.069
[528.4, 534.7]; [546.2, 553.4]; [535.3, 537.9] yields -0.069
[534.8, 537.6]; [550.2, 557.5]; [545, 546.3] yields 0.060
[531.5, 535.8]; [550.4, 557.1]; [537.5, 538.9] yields -0.057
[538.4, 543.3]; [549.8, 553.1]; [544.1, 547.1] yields -0.060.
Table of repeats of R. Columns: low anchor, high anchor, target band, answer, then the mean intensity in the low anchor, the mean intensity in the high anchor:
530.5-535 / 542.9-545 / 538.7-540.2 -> 0.06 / 2.97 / 3.07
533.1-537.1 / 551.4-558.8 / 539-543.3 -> 0.02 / 3.02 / 3.11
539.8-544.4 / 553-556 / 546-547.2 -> 0.03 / 3.09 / 3.24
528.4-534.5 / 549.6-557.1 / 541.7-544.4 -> -0.05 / 2.99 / 3.06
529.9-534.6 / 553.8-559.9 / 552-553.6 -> 0.01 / 2.96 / 3.1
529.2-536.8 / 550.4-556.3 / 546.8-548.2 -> 0.02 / 3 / 3.1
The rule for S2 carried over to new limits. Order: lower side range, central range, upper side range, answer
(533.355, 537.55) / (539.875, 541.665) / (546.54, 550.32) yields 0.007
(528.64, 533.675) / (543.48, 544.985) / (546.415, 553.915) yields -0.045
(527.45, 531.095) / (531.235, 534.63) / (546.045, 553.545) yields 0.023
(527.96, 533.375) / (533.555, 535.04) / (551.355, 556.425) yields 0.033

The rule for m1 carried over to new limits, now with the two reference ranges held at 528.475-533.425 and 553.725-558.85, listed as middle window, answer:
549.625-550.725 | 0.11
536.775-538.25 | 0.02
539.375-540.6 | 0.09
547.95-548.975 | 0.02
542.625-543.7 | 0.03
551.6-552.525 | -0.02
